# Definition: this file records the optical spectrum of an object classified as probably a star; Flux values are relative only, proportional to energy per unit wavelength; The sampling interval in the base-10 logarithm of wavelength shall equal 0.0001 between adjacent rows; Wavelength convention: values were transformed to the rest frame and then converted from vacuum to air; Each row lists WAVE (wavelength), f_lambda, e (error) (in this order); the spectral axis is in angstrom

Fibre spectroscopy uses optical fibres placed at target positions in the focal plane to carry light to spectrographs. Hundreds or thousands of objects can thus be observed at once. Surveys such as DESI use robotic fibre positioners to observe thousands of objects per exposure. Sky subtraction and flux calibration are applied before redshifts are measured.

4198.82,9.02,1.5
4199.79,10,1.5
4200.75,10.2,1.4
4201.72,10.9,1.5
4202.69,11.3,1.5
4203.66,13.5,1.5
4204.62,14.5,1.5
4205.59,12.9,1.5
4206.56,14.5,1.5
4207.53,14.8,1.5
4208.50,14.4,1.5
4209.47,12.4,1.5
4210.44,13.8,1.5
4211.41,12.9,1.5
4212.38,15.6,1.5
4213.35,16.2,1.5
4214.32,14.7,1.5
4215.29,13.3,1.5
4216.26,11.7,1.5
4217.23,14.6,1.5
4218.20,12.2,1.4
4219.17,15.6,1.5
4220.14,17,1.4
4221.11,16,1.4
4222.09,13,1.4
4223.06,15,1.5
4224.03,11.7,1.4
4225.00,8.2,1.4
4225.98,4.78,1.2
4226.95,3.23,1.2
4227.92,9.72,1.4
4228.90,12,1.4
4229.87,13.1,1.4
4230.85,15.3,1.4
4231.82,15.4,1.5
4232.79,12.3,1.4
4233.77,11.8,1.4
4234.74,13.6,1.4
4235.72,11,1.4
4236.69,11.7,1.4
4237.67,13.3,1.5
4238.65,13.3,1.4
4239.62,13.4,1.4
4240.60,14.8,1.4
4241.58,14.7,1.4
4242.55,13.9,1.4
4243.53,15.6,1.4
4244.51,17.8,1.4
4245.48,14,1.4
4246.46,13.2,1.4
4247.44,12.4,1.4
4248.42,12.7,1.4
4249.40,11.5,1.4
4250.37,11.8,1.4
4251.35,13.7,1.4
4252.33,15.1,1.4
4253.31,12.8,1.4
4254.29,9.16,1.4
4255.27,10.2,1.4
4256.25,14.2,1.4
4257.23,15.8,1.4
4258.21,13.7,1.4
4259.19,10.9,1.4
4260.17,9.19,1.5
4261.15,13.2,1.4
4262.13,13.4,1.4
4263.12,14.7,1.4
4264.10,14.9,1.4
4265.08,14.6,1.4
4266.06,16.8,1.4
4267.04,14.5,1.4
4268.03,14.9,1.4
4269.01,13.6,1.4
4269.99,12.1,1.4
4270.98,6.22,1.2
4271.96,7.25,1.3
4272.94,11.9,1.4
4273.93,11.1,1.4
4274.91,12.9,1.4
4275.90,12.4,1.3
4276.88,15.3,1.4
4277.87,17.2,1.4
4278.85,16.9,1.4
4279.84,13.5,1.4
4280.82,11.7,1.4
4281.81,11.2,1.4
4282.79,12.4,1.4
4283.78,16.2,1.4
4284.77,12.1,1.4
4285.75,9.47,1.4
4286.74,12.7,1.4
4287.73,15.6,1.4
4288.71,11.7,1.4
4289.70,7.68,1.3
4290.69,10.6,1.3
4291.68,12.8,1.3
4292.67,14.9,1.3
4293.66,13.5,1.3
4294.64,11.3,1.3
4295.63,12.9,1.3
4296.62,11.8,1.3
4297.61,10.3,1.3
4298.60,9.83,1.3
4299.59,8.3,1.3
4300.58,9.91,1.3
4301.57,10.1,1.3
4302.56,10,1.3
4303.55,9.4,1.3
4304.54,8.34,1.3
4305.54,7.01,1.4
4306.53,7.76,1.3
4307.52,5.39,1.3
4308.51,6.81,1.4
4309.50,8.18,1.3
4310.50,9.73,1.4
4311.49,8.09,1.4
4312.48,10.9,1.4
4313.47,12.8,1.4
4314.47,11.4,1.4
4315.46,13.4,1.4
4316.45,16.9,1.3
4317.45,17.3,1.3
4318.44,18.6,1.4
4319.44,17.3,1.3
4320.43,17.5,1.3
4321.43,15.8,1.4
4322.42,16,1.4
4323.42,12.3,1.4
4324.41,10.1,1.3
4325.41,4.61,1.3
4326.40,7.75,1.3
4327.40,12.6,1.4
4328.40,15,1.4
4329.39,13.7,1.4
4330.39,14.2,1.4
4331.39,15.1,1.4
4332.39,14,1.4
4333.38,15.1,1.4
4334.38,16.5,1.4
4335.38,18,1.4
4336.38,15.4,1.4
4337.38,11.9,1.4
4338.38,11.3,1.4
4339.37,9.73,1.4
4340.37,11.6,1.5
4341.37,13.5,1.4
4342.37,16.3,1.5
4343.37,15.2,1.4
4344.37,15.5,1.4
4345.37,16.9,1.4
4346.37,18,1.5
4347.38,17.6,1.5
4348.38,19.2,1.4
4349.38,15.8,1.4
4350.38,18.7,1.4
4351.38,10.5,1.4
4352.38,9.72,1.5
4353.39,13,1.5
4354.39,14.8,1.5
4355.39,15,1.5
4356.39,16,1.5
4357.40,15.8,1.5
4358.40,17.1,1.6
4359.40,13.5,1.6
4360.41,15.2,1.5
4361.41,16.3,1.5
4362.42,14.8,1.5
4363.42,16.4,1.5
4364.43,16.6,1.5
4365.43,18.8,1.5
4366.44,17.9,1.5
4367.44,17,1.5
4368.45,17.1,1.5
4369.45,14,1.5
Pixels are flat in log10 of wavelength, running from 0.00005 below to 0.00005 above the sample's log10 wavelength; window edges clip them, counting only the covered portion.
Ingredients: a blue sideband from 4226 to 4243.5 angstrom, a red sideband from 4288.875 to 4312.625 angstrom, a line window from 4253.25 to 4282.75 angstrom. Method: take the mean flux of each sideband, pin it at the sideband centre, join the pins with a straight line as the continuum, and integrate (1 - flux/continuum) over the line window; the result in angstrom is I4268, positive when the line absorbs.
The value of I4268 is -4.8 angstrom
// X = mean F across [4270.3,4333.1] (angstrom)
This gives 11.9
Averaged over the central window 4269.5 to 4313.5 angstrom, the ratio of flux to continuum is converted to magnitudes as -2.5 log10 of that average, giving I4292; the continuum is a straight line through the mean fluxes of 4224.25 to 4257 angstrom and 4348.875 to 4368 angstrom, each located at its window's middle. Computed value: 0.232 mag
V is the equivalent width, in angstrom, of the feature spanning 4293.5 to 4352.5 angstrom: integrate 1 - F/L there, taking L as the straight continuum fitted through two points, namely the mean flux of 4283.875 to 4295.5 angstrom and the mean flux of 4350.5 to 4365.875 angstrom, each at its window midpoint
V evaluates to 3.89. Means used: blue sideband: 12.2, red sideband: 15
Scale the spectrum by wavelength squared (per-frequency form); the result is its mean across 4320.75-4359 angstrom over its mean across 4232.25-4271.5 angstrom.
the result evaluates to 1.13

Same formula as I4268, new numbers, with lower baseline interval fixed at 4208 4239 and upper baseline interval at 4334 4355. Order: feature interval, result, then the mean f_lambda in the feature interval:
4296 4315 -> 6.5 angstrom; 9.3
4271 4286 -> 1.1 angstrom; 12.6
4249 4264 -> 0.7 angstrom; 12.7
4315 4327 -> 0.3 angstrom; 14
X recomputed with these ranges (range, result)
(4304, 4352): 13.2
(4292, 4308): 10.1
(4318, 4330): 13.4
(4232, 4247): 13.7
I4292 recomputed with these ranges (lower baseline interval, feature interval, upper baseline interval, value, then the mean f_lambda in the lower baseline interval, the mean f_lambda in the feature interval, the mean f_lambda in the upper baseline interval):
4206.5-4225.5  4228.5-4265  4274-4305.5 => -0.02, 13.9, 13.2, 11.9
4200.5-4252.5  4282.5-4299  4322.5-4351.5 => 0.13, 13.1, 12.1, 14.1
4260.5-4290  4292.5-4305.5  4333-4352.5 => 0.28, 13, 10.6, 14.9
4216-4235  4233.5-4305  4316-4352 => 0.05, 12.3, 12.6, 14.6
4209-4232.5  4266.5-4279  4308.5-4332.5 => 0.01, 12.8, 12.7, 12.9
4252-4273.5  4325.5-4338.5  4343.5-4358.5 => 0.09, 12.7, 13.7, 15.5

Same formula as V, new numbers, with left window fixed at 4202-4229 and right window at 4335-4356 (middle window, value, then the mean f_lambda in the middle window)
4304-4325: 3.4 angstrom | 11.9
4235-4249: -0.5 angstrom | 13.7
